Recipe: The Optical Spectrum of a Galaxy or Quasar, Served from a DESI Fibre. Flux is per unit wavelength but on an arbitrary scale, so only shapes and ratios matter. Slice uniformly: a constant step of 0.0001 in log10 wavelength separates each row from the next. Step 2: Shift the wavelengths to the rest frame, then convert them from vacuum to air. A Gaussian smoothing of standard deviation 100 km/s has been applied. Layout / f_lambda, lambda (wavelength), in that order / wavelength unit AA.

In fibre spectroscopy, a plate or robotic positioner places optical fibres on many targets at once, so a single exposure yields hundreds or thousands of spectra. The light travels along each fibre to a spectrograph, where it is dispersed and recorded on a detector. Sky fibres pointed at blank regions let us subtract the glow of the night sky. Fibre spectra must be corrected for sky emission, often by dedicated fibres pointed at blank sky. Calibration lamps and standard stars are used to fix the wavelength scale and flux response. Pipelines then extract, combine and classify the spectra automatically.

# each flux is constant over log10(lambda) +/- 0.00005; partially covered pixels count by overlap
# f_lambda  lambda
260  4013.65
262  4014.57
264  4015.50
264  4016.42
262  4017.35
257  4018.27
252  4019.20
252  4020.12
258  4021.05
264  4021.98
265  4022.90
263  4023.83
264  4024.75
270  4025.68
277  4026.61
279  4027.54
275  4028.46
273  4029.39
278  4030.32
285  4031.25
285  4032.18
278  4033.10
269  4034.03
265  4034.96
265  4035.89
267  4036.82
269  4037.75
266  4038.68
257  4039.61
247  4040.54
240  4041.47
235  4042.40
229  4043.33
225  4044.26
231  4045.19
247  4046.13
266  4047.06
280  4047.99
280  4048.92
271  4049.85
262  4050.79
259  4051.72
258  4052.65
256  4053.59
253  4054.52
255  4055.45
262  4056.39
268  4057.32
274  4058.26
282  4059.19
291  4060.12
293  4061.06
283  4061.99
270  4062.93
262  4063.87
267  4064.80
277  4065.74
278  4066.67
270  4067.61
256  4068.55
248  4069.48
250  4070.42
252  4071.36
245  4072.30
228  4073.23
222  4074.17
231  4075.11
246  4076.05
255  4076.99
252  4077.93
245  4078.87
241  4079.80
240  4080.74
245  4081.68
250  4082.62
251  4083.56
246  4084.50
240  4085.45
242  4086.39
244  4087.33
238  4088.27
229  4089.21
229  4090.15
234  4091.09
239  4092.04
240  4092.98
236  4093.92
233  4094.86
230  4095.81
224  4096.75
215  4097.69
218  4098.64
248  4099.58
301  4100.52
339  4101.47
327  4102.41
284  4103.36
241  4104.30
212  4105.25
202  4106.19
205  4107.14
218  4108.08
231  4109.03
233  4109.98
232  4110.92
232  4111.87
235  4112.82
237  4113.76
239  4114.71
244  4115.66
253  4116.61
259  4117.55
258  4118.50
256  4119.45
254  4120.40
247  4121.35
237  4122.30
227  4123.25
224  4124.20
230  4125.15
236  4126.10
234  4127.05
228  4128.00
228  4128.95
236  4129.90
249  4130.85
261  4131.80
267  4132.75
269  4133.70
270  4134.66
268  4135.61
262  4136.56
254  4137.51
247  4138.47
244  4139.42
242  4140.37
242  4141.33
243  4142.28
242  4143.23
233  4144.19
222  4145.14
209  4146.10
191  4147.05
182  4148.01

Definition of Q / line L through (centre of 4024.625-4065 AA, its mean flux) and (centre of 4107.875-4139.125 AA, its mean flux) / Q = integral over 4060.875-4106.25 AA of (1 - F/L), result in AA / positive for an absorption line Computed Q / 0.85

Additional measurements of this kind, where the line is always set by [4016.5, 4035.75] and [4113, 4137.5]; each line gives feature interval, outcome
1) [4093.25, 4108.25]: 0.4 AA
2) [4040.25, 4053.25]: 0.6 AA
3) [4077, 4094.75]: 1.0 AA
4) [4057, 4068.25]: -0.7 AA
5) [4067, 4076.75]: 0.5 AA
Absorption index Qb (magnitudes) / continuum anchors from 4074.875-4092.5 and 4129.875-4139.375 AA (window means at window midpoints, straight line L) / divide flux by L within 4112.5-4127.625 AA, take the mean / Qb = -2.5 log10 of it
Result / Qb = 0.053 mag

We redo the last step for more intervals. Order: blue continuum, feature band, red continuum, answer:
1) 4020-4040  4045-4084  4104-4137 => 0.000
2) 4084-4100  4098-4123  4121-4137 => -0.033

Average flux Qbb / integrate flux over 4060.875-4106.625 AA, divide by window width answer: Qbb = 250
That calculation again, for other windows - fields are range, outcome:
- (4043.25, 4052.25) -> 256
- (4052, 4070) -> 268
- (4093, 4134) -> 243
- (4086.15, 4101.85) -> 243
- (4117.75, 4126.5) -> 241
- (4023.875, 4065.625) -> 265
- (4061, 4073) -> 264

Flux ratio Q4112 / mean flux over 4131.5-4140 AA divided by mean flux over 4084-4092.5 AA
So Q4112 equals 1.09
